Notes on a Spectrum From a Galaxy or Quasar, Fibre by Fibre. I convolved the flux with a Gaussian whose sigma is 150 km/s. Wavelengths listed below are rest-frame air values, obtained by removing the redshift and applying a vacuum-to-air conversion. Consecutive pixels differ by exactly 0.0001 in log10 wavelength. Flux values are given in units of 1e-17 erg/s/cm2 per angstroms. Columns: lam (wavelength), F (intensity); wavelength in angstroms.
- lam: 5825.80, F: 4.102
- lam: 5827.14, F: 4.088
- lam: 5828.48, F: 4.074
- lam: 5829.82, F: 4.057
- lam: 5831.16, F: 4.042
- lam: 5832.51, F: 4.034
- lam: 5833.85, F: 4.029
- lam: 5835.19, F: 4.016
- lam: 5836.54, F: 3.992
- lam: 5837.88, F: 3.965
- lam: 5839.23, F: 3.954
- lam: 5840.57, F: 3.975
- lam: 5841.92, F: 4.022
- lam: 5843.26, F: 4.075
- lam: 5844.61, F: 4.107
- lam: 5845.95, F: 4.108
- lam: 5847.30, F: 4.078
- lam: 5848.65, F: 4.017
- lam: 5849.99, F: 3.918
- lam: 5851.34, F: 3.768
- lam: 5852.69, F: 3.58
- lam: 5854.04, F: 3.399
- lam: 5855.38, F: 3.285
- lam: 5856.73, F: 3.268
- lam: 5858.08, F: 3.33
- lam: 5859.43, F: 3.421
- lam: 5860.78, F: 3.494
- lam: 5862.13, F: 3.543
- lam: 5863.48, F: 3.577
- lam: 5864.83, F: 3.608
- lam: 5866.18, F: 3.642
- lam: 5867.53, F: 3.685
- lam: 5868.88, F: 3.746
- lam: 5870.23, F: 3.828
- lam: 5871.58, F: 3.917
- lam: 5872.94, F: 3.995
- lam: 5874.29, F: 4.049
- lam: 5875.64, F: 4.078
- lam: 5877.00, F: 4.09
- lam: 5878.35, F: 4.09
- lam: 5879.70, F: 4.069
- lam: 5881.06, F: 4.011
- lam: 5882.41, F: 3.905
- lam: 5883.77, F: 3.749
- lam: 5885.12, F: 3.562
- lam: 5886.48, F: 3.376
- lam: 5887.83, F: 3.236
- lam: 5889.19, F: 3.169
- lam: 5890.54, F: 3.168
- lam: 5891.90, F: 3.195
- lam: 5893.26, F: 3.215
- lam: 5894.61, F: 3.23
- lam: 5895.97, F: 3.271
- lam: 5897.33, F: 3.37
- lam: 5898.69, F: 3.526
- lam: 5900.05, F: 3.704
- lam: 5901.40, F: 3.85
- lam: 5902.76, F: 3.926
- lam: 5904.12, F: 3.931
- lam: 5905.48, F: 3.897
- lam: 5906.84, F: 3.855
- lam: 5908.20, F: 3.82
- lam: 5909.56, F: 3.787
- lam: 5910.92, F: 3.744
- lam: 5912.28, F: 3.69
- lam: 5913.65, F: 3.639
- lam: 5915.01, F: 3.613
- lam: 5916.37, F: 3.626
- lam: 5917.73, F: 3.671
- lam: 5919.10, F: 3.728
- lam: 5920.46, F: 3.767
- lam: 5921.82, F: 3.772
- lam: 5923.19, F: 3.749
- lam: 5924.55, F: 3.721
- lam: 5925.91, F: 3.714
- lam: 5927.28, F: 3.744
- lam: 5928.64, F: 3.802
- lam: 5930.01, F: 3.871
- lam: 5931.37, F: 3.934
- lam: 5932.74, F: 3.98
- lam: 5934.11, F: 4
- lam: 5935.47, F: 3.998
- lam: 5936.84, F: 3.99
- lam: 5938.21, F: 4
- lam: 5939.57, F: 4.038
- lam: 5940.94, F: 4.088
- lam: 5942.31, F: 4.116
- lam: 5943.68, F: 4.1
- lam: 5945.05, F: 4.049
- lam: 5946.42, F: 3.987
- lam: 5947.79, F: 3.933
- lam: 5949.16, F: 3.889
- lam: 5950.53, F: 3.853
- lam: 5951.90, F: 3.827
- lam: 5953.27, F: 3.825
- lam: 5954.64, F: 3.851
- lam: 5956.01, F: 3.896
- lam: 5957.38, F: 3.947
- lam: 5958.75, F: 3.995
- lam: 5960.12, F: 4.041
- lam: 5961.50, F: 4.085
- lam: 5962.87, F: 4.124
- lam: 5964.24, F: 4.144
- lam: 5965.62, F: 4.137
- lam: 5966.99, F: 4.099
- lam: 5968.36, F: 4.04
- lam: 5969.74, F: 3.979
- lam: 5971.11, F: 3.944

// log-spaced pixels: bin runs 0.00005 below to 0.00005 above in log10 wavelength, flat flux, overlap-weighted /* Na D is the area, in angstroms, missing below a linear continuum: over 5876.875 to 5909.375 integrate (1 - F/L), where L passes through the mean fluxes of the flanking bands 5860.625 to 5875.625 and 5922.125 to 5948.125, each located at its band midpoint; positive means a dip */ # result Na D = 1.7 angstroms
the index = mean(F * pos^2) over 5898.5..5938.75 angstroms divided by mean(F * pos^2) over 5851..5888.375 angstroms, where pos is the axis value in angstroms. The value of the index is 1.05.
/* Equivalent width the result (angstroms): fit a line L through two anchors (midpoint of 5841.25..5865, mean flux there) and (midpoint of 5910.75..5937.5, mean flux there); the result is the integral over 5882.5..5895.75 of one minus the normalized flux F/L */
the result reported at 1.41 angstroms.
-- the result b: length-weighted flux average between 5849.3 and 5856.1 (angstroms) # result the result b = 3.59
